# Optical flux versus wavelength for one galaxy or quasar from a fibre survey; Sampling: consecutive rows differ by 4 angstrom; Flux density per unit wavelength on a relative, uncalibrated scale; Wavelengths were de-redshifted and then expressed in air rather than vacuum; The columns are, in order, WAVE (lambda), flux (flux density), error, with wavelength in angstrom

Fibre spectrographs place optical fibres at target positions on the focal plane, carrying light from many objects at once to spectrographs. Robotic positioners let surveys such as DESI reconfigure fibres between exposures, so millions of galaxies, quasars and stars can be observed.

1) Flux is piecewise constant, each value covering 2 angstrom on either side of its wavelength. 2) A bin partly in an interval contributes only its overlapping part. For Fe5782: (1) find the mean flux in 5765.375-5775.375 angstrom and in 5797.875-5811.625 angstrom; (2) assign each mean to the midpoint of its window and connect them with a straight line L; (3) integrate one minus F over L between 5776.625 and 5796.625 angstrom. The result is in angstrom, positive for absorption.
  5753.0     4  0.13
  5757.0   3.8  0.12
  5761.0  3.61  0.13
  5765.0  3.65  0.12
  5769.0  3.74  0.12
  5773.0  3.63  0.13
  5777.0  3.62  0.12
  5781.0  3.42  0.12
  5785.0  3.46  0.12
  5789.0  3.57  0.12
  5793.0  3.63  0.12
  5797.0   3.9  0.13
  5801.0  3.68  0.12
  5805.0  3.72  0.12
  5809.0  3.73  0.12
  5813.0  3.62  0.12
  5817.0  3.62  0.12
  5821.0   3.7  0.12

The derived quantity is 0.7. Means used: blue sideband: 3.68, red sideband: 3.72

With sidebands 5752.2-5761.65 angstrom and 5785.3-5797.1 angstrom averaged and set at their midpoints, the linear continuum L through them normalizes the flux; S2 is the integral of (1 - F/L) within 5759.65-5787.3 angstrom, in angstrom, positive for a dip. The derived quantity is 1.0 angstrom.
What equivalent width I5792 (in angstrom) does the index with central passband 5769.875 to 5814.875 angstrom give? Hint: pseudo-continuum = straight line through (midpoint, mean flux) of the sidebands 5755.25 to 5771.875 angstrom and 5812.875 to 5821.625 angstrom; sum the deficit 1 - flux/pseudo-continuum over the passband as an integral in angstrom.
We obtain 0.37 angstrom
